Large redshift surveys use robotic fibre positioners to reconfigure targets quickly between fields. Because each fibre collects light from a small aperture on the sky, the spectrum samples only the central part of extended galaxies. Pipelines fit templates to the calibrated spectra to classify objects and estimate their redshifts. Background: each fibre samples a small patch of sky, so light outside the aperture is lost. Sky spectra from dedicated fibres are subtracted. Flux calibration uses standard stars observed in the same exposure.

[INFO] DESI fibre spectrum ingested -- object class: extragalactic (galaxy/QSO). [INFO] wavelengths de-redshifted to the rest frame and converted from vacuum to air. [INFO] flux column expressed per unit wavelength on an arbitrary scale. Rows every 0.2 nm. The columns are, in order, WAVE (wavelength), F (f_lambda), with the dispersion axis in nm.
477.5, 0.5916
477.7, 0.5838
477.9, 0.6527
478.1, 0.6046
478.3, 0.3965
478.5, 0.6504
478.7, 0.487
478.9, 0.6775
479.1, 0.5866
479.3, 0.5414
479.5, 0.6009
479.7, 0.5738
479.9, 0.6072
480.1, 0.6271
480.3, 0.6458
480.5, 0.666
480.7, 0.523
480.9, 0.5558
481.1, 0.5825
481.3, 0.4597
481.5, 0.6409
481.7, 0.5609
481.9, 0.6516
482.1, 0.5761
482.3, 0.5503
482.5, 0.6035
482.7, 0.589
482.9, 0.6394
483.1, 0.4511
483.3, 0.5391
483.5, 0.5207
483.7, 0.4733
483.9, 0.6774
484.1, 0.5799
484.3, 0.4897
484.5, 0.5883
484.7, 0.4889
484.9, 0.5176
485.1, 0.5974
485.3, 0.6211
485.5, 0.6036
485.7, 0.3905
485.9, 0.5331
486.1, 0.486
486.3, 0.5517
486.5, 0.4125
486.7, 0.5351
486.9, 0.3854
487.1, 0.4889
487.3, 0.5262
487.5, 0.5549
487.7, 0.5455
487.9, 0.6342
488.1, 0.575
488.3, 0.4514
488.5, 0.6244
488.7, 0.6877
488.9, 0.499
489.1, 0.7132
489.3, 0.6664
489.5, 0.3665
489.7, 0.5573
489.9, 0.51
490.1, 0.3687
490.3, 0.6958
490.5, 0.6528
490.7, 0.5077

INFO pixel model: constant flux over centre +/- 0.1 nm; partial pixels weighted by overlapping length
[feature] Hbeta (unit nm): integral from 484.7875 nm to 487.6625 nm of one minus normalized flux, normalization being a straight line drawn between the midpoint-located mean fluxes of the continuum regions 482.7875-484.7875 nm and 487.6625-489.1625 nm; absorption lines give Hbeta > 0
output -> 0.27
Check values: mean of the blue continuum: 0.545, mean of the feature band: 0.515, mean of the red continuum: 0.59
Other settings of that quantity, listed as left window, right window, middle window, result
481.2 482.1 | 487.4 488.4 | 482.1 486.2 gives 0.15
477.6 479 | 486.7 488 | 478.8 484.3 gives -0.20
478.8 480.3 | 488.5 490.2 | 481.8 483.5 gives 0.05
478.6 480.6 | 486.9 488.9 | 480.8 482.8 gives 0.04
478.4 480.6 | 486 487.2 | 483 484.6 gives -0.04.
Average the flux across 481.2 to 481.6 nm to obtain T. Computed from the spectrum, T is 0.55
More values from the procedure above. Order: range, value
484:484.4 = 0.535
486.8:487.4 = 0.467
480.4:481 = 0.582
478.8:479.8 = 0.596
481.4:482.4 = 0.596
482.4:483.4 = 0.564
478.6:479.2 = 0.584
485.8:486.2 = 0.51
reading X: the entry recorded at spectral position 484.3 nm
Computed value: 0.4897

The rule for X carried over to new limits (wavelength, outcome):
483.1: 0.4511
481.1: 0.5825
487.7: 0.5455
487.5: 0.5549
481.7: 0.5609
